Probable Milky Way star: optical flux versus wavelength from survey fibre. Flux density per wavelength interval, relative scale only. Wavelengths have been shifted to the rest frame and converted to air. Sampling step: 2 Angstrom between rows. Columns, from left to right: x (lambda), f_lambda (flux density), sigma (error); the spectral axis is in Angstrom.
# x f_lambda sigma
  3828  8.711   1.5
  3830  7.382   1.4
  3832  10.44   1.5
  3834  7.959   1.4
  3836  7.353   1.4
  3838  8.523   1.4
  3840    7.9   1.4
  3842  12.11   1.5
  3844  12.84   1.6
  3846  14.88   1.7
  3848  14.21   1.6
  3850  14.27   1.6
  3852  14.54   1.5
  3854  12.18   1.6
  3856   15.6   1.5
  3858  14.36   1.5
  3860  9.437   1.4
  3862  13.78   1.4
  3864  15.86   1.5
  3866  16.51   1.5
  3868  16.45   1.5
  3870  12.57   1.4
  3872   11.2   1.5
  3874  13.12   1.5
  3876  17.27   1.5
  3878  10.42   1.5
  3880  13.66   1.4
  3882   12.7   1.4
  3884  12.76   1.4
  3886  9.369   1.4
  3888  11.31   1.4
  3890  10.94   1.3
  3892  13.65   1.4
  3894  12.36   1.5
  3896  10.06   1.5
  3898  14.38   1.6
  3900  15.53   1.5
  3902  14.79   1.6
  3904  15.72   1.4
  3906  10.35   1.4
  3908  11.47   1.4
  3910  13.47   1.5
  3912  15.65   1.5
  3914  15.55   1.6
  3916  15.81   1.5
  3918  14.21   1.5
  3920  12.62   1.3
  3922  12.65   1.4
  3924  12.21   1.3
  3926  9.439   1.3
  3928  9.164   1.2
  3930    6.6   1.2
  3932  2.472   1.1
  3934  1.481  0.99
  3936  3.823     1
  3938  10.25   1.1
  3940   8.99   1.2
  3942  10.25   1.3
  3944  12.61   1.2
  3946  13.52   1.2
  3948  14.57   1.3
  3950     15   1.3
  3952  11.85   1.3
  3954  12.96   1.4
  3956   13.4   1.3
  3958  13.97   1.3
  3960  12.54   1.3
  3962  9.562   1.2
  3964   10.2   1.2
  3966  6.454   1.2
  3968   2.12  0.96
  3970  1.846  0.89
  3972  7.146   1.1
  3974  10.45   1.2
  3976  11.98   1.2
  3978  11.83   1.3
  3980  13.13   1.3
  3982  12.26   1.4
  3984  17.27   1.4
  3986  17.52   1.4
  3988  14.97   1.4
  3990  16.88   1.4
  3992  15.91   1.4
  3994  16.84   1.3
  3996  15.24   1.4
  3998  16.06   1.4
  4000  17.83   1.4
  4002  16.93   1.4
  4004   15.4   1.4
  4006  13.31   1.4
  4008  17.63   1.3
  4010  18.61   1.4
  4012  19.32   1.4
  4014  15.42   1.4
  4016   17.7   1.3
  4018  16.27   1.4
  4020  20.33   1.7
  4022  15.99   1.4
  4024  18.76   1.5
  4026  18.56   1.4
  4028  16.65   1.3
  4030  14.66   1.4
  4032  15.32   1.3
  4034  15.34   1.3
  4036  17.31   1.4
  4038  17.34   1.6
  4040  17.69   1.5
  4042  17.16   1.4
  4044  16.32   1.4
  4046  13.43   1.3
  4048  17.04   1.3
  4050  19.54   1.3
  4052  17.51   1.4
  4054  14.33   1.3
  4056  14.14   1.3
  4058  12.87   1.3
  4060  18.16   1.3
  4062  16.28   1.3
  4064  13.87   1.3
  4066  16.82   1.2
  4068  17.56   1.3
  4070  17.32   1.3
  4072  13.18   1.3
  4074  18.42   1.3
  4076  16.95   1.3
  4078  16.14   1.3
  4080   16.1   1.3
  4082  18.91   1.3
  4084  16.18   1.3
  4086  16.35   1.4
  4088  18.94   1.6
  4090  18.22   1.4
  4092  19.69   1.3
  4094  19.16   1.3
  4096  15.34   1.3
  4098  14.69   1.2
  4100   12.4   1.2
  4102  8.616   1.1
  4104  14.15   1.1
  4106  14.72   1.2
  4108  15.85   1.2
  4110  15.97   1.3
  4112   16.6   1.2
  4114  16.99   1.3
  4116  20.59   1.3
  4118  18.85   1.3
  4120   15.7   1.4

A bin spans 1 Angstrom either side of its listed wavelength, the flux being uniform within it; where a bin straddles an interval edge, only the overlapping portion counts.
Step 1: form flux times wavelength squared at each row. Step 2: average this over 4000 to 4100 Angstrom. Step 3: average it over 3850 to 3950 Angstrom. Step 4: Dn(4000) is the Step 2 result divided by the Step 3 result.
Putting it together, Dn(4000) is 1.5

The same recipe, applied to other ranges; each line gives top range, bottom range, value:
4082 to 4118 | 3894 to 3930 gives 1.39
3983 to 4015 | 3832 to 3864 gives 1.48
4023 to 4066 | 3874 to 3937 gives 1.50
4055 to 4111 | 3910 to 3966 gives 1.54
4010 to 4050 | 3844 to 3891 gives 1.38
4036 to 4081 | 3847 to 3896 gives 1.36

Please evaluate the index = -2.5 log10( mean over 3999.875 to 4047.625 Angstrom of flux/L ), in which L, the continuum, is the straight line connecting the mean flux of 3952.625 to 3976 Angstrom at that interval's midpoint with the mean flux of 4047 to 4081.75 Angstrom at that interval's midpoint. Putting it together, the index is -0.25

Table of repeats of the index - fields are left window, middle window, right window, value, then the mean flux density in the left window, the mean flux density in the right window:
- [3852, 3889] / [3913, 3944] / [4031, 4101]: 0.402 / 13.3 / 16.5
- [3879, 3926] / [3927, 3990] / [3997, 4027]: 0.413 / 13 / 17.2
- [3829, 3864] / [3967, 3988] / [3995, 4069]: 0.376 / 11.8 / 16.6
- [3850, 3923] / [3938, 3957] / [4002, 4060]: 0.185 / 13.4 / 16.6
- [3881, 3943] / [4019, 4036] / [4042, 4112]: -0.162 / 11.3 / 16.1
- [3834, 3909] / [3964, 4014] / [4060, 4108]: 0.084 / 12.8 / 16.1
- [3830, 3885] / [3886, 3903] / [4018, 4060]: 0.062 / 12.6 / 16.5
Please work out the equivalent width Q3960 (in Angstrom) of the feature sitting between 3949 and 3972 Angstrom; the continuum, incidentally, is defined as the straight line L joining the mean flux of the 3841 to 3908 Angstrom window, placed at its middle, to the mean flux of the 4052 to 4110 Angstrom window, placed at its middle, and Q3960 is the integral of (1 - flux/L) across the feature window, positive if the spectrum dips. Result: 7.2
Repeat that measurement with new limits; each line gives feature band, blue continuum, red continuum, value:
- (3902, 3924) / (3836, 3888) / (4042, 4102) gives 0.0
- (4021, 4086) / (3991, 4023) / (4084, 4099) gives 2.6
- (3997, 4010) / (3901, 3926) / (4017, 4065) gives -0.7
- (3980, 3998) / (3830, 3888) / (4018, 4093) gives -0.5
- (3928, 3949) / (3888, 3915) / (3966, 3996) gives 6.9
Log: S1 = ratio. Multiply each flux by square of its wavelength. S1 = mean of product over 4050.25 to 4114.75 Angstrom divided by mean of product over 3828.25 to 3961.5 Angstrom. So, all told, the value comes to 1.47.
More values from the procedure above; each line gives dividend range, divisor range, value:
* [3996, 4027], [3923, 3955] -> 1.83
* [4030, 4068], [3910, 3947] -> 1.64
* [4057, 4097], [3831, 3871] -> 1.50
